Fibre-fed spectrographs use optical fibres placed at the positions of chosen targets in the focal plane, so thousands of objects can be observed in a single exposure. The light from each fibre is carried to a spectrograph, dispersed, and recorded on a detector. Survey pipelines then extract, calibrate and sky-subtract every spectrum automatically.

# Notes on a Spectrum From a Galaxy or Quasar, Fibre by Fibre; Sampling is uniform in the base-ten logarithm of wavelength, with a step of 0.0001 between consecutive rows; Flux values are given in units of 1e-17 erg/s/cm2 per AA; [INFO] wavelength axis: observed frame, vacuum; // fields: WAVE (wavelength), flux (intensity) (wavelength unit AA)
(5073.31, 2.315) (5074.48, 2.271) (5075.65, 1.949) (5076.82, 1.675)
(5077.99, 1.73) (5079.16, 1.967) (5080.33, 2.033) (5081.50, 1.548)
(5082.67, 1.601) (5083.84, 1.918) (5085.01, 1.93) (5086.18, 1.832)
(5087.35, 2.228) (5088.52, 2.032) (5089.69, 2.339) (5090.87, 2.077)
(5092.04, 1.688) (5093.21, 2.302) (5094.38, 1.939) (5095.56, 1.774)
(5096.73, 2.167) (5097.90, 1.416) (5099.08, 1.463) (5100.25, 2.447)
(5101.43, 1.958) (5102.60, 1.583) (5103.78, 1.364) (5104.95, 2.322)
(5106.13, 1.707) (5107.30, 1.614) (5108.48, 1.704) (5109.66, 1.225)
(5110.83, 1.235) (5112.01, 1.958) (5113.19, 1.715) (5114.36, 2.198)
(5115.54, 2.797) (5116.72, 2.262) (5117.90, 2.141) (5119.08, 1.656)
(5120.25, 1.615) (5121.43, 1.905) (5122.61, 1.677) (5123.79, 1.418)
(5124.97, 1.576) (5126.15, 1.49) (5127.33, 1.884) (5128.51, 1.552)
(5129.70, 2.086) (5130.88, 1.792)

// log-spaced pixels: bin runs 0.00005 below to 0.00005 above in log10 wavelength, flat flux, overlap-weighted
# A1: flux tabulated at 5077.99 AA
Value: 1.73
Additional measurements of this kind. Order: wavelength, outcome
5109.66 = 1.225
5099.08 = 1.463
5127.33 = 1.884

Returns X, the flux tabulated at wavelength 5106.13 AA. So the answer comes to 1.707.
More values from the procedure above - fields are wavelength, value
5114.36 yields 2.198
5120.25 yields 1.615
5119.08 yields 1.656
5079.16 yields 1.967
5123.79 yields 1.418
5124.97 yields 1.576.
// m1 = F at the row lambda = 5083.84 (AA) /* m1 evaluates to 1.918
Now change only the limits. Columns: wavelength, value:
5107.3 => 1.614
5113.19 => 1.715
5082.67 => 1.601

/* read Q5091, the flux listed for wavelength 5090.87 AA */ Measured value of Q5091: 2.077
